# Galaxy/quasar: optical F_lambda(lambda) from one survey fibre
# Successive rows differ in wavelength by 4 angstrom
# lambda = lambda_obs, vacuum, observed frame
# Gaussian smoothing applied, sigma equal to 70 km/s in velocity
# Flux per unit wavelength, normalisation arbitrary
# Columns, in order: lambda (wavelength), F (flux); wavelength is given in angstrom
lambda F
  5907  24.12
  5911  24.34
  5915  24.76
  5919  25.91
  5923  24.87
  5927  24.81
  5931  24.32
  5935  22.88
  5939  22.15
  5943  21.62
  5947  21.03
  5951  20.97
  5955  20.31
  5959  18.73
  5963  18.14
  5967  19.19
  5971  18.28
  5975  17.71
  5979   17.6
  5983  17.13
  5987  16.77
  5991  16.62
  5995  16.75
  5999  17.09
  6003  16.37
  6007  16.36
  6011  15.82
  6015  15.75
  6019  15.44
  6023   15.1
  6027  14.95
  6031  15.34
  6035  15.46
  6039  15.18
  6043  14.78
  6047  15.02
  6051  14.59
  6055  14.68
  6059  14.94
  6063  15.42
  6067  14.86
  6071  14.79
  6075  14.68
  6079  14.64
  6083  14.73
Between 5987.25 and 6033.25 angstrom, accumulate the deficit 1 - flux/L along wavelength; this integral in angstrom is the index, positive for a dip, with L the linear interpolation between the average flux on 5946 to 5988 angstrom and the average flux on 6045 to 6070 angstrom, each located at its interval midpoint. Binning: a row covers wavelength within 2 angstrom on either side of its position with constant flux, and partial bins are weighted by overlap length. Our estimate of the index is 2.5 angstrom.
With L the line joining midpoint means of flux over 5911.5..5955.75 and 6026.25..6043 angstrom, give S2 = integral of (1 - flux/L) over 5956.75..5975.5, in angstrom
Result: 1.9 angstrom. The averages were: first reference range 23.2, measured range 18.5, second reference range 15.2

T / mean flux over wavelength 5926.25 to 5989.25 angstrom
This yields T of 20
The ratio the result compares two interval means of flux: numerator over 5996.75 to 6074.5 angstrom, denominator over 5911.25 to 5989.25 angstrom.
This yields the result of 0.73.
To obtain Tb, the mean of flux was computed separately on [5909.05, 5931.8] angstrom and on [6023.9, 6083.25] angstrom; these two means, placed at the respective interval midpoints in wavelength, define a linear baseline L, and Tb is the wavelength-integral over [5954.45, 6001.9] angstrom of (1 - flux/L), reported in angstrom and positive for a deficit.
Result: 6.48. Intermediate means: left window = 24.9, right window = 14.9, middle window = 17.8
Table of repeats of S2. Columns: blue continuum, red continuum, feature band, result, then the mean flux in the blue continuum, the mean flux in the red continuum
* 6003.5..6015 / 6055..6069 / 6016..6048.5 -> 0.90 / 16.1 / 15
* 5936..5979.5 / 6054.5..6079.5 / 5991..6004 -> 0.89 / 19.8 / 14.9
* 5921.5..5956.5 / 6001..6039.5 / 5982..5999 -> 1.22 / 22.6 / 15.6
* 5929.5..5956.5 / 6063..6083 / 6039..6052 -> 1.14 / 21.9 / 14.8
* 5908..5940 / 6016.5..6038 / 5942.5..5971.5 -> 2.26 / 24.3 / 15.3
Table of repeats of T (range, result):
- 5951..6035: 17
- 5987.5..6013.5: 16.5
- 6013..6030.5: 15.3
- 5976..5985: 17.4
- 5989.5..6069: 15.5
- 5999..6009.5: 16.5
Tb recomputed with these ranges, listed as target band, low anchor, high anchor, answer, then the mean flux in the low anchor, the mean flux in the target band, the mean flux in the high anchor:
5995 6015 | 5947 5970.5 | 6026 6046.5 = 0.63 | 19.5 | 16.4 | 15.1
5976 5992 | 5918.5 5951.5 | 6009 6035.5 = 1.45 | 23.1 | 17.1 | 15.4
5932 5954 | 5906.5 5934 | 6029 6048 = 1.05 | 24.7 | 21.8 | 15.2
